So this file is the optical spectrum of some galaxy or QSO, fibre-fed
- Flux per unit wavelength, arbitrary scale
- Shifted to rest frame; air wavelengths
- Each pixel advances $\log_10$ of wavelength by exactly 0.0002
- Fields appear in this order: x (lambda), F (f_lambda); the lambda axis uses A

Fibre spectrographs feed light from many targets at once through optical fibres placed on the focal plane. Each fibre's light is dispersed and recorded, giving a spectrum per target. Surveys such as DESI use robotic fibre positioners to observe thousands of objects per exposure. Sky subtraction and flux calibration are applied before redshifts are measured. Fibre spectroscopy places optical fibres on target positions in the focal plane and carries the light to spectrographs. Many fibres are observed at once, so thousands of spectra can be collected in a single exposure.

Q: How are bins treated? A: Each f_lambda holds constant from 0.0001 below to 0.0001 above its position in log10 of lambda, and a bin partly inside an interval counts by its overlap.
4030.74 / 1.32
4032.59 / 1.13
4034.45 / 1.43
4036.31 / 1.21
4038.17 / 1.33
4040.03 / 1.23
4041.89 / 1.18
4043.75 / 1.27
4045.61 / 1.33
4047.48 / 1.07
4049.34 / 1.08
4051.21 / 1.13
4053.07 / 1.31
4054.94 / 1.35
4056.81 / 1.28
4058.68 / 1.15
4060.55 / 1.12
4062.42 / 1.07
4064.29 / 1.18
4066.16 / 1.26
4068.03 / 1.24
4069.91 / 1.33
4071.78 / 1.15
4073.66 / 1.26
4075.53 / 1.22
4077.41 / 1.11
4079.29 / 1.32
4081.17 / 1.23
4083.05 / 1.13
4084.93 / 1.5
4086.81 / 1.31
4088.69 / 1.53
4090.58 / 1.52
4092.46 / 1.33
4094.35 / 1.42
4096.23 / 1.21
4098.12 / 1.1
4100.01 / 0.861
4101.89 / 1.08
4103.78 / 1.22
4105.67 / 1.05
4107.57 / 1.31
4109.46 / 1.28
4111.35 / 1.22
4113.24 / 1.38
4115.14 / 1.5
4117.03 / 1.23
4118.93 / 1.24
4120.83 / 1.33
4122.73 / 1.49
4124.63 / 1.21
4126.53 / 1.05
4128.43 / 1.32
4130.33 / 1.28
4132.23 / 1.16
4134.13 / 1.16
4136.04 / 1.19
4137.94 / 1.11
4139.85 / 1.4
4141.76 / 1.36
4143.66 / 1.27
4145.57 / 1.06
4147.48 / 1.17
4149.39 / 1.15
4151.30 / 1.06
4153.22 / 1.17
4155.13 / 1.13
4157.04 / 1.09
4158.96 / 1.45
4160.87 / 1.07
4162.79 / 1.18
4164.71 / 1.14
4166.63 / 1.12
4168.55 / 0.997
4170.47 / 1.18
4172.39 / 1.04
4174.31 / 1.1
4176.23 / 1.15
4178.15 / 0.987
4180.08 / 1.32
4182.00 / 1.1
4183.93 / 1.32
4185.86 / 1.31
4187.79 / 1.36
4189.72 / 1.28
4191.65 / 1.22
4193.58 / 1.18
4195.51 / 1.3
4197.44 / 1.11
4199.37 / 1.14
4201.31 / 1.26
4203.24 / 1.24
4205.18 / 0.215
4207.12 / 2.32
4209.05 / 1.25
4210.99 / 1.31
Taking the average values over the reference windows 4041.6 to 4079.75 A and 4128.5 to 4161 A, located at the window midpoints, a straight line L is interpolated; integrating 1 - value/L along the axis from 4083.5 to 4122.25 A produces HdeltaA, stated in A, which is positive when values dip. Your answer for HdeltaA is -2.48 A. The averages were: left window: 1.21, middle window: 1.28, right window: 1.2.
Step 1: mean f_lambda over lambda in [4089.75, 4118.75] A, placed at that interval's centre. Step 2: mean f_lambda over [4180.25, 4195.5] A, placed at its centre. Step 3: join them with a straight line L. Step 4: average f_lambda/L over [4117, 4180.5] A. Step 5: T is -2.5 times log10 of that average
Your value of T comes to 0.06 mag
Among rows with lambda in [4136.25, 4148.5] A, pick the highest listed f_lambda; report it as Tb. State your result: 1.4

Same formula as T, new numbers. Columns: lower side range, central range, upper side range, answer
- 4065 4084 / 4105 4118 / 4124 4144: -0.05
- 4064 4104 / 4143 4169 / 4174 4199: 0.07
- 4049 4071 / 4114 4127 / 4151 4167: -0.11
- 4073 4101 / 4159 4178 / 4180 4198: 0.12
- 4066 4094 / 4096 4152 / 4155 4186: 0.01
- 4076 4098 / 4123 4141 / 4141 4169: -0.01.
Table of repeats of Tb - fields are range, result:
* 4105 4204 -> 1.5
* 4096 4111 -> 1.31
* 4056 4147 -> 1.53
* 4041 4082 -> 1.35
